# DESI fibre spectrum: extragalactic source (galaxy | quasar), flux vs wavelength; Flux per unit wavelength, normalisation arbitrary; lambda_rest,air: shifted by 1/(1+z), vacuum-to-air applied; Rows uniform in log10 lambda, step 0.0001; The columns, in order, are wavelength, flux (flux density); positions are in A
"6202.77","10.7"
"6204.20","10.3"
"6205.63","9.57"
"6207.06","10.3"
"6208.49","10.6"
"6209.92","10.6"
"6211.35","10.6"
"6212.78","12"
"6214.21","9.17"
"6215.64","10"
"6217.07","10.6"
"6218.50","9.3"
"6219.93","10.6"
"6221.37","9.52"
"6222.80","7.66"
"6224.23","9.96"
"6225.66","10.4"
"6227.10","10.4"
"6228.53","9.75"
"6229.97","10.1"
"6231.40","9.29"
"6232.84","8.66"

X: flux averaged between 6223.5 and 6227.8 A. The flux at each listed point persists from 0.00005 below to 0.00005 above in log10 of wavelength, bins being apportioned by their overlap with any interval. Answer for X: 10.2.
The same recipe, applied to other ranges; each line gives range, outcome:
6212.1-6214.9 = 10.6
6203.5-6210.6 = 10.3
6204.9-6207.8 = 9.93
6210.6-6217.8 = 10.5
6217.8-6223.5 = 9.27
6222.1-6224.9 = 8.81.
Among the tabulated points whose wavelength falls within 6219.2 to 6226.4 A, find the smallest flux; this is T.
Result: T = 7.66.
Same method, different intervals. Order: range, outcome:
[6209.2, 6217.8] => 9.17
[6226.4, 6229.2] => 9.75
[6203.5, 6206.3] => 9.57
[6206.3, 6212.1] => 10.3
